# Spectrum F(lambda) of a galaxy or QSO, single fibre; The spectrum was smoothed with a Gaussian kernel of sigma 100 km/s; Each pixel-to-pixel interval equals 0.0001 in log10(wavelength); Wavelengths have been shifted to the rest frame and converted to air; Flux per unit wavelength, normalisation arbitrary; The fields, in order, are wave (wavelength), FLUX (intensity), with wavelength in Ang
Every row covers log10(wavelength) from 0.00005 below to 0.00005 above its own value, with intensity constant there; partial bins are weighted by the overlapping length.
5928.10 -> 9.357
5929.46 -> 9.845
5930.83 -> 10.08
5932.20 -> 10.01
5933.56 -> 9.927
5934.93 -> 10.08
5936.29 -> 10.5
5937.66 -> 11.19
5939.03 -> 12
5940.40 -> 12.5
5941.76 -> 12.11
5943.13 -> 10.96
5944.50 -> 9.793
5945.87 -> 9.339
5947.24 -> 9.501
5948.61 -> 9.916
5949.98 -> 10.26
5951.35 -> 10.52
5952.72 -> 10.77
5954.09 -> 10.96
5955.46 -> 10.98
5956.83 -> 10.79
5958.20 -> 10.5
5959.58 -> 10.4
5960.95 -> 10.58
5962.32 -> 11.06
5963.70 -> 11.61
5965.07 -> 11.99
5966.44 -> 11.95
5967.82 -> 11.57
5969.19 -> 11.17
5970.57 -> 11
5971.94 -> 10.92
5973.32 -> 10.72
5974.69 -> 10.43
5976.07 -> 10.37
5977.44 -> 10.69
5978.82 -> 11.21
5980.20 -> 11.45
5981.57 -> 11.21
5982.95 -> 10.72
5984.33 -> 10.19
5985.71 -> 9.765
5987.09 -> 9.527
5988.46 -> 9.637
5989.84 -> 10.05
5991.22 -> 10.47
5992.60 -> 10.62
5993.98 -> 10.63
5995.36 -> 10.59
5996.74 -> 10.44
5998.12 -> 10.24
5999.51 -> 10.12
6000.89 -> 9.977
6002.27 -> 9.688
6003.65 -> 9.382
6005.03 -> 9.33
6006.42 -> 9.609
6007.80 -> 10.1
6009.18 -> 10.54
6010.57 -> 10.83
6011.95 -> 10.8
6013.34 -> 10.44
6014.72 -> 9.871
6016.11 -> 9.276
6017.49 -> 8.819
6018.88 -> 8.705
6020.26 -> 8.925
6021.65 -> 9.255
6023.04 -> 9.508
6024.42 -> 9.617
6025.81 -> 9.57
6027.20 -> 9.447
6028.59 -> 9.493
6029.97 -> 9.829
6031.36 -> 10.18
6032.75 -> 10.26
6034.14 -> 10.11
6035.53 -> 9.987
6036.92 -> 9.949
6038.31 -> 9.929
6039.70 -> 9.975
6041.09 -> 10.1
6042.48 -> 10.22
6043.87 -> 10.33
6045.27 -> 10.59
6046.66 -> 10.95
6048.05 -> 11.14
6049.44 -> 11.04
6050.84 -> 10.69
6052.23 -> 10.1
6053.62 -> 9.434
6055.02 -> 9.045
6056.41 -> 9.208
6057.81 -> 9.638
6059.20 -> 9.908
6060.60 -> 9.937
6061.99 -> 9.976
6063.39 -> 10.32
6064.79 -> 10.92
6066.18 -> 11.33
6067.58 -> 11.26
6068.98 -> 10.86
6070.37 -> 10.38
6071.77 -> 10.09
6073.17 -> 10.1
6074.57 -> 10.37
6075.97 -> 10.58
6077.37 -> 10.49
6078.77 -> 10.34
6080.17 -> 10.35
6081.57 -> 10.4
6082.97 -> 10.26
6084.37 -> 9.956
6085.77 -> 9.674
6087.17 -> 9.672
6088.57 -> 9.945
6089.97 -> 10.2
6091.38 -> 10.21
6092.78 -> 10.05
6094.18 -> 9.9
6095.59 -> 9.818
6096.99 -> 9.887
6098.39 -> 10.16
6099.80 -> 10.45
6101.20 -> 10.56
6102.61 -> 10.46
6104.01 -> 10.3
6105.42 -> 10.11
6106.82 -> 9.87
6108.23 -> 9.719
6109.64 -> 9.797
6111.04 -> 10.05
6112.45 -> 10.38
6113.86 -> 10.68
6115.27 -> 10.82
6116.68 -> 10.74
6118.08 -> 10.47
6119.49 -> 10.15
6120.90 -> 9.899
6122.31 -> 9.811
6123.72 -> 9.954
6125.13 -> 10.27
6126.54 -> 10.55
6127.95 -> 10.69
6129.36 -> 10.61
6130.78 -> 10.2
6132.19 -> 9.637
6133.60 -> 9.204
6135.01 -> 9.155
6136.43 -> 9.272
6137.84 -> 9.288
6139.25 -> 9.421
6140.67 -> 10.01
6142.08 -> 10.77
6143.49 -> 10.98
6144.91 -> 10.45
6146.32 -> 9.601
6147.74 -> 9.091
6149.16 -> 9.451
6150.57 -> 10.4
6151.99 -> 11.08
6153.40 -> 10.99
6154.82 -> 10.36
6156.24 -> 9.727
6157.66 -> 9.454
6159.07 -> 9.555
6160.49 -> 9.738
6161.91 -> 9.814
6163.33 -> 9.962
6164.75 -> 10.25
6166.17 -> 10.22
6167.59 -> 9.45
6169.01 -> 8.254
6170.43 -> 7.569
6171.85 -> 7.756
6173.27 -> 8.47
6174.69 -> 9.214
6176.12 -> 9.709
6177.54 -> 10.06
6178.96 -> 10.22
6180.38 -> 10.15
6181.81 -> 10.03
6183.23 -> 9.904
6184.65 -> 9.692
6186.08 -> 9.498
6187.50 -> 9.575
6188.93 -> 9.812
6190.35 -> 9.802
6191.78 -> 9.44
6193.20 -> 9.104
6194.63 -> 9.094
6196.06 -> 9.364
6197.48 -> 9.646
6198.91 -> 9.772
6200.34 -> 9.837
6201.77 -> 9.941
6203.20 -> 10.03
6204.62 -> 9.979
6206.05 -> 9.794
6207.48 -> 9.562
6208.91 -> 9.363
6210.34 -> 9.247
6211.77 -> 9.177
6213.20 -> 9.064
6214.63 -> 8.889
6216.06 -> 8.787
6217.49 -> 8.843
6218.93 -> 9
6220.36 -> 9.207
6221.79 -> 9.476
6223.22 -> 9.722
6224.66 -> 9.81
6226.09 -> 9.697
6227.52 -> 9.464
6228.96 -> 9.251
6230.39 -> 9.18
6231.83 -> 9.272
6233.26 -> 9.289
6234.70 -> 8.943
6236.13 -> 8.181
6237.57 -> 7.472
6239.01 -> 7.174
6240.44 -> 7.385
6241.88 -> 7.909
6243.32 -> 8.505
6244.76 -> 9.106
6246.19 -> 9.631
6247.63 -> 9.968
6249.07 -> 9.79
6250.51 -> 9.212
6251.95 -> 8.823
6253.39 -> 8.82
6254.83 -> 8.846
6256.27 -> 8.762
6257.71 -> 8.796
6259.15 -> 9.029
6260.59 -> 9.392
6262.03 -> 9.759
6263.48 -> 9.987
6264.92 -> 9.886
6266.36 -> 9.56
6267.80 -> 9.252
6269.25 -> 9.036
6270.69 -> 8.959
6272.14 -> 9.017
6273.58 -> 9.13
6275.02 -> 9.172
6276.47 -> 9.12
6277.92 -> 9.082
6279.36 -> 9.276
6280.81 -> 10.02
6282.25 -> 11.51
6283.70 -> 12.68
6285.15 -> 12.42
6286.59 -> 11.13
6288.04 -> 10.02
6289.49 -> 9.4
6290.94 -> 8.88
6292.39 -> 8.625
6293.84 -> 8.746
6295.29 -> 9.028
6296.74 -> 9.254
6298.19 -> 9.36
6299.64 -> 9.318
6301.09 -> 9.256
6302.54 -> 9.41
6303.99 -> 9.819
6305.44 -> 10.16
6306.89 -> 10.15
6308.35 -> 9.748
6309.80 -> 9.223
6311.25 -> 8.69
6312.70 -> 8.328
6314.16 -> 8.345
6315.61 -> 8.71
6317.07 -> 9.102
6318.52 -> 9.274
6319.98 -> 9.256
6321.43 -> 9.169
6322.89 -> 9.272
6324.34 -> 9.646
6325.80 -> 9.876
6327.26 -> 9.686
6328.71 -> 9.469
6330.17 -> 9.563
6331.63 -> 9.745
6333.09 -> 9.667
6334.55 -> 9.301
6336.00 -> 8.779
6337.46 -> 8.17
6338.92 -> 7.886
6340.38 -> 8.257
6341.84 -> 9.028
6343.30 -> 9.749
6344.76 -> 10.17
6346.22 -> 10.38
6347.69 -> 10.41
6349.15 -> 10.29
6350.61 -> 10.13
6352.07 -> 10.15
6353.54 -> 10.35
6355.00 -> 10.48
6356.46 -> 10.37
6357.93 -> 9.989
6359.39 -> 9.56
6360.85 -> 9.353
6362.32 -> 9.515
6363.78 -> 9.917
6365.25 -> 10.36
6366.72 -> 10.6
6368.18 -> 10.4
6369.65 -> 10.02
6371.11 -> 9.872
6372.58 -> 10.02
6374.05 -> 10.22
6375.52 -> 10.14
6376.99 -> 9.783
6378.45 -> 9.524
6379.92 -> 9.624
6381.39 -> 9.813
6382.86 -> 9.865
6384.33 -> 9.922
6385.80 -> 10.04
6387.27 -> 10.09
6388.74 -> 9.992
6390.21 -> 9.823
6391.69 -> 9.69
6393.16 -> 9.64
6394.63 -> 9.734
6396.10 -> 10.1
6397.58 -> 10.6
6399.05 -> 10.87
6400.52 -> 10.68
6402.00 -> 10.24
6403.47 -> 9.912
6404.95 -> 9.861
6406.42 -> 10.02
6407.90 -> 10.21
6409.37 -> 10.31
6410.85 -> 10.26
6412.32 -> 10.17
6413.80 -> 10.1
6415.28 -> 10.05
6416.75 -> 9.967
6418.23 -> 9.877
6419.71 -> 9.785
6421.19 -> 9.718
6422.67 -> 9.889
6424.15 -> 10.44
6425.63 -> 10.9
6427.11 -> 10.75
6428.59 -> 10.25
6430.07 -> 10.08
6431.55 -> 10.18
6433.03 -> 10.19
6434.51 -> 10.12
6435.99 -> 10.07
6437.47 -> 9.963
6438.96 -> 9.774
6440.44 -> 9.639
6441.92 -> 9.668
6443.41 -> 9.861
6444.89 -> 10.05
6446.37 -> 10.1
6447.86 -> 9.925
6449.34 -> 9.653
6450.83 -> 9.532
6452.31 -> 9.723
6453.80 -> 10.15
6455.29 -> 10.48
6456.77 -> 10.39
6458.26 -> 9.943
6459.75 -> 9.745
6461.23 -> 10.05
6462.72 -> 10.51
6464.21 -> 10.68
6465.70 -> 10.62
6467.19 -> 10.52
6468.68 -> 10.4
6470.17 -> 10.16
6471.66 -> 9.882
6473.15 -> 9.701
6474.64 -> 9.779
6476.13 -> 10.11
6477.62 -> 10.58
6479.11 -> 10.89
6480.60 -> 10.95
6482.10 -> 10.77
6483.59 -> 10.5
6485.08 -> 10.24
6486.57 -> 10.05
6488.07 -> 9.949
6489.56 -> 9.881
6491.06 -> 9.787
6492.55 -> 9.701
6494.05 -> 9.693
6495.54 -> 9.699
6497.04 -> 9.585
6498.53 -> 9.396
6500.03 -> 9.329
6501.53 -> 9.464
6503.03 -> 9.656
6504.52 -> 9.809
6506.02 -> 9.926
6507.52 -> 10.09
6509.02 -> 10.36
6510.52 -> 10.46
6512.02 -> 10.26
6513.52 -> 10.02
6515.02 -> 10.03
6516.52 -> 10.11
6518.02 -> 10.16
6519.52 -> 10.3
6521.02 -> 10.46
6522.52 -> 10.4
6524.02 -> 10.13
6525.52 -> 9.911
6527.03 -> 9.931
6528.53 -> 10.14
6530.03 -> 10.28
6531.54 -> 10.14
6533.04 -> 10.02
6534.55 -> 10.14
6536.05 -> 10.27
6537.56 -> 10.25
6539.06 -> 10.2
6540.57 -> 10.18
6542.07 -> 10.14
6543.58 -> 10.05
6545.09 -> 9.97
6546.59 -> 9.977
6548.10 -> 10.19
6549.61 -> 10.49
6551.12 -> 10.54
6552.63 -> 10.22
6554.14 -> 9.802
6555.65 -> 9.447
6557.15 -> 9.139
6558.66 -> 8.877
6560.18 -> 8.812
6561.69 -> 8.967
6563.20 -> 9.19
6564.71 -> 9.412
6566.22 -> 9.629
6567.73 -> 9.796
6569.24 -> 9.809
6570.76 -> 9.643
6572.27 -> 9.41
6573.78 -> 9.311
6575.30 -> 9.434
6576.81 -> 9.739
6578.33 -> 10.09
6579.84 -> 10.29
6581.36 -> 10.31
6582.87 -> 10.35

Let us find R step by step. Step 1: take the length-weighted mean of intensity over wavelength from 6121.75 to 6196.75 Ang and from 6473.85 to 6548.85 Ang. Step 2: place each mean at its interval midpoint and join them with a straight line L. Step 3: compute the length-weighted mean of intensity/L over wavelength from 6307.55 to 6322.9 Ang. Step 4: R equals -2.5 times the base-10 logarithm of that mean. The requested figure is 0.10 mag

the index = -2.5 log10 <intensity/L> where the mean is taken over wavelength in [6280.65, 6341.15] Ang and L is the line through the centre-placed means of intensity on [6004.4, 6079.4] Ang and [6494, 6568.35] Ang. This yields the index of 0.06 mag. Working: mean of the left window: 10.1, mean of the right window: 9.91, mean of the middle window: 9.48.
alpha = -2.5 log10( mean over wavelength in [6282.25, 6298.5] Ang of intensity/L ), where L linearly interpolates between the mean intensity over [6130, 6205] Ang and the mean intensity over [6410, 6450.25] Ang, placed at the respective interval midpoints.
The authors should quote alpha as -0.02 mag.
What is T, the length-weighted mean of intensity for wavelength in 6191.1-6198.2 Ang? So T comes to 9.33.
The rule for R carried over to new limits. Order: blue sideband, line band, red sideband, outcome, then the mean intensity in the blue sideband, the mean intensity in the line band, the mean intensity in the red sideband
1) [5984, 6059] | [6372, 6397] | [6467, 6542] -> 0.02 mag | 9.97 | 9.88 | 10.1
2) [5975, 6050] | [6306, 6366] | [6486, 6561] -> 0.06 mag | 10.1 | 9.5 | 9.95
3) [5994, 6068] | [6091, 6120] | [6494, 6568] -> -0.02 mag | 10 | 10.2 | 9.91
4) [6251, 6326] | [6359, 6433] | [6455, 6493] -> -0.02 mag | 9.45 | 10.1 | 10.2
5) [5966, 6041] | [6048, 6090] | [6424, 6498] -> -0.01 mag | 10.2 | 10.2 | 10.1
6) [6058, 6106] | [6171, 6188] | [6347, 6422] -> 0.08 mag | 10.3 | 9.51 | 10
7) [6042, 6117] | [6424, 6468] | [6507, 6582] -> -0.01 mag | 10.2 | 10.1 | 9.94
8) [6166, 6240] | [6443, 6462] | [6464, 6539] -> 0.00 mag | 9.28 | 9.98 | 10.1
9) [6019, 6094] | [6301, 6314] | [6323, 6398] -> 0.05 mag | 10.1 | 9.38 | 9.79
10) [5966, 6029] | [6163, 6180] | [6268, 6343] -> 0.06 mag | 10.2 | 9.26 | 9.41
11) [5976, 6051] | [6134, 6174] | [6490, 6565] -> 0.04 mag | 10.1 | 9.66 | 9.91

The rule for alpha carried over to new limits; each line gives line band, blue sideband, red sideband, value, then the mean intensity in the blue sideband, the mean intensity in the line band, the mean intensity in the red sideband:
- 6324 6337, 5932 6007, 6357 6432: 0.07 mag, 10.6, 9.49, 10.1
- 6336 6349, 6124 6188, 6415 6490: 0.08 mag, 9.77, 9.27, 10.1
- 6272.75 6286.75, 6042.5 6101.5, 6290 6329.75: -0.10 mag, 10.2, 10.3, 9.26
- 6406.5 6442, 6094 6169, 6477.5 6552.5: 0.00 mag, 10.1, 10.1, 10.1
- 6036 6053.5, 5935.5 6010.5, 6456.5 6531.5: 0.02 mag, 10.6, 10.4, 10.1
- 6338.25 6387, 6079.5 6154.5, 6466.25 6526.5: 0.02 mag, 10.1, 9.89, 10.1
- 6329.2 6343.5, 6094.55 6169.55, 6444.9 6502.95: 0.12 mag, 10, 8.99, 10.1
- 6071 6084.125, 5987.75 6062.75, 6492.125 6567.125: -0.04 mag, 9.97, 10.3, 9.91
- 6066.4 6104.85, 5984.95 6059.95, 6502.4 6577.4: -0.03 mag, 9.96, 10.3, 9.91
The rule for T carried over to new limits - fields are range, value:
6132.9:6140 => 9.27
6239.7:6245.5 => 8.24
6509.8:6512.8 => 10.4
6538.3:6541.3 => 10.2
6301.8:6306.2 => 9.81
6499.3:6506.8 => 9.64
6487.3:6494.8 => 9.8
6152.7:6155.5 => 10.7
